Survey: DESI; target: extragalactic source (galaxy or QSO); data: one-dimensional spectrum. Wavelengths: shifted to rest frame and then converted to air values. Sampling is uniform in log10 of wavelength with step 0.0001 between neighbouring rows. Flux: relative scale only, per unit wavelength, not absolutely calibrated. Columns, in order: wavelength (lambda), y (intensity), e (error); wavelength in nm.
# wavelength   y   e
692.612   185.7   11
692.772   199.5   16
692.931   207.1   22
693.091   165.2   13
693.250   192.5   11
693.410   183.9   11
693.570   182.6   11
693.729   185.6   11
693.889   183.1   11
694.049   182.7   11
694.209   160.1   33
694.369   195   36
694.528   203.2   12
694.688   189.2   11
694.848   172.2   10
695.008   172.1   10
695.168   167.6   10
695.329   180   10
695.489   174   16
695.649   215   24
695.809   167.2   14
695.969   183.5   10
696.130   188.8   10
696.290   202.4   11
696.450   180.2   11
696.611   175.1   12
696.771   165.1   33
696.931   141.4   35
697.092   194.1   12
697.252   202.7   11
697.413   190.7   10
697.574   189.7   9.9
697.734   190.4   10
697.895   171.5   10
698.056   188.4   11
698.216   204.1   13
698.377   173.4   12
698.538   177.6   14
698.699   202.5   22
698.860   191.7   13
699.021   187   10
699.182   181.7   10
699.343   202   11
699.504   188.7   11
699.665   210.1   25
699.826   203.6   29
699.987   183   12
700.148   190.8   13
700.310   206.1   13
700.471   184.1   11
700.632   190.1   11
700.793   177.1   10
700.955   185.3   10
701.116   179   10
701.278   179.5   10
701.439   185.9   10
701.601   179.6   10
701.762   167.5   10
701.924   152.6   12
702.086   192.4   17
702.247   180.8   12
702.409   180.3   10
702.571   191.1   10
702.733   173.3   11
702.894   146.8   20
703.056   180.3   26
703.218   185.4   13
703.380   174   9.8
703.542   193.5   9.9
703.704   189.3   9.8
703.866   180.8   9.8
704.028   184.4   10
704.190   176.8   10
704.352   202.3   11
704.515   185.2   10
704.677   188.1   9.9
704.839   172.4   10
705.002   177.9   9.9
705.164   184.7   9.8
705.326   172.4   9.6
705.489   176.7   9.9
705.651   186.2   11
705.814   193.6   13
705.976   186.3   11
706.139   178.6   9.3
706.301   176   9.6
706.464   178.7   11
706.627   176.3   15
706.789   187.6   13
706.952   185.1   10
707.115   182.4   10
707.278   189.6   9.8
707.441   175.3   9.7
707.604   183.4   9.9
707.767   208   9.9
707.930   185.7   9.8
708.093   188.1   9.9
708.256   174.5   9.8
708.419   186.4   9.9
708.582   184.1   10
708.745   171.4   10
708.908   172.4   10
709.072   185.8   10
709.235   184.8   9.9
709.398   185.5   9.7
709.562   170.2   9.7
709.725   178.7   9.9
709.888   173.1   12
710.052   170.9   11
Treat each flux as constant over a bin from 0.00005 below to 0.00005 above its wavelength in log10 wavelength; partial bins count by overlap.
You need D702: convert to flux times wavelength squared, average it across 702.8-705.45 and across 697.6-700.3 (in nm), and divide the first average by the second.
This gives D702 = 1.0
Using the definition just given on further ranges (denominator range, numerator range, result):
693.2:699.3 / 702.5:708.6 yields 1.02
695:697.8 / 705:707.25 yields 1.03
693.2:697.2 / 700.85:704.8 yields 1.02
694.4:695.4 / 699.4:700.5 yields 1.10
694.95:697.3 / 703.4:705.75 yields 1.04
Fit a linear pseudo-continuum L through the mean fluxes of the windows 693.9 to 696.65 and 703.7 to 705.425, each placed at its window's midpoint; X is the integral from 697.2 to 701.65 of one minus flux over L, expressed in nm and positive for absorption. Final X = -0.153 nm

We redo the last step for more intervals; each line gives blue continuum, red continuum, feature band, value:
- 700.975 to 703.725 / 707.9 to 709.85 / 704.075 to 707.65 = -0.062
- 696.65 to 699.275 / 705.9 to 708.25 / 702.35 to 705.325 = 0.047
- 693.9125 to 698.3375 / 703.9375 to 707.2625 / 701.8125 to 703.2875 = 0.058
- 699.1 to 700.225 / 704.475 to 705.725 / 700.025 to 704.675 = 0.132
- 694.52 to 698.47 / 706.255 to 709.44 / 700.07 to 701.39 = -0.025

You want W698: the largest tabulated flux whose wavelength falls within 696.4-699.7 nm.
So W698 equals 210.1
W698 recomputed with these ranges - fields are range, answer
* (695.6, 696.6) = 215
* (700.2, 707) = 206.1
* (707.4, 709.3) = 208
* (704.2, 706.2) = 202.3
